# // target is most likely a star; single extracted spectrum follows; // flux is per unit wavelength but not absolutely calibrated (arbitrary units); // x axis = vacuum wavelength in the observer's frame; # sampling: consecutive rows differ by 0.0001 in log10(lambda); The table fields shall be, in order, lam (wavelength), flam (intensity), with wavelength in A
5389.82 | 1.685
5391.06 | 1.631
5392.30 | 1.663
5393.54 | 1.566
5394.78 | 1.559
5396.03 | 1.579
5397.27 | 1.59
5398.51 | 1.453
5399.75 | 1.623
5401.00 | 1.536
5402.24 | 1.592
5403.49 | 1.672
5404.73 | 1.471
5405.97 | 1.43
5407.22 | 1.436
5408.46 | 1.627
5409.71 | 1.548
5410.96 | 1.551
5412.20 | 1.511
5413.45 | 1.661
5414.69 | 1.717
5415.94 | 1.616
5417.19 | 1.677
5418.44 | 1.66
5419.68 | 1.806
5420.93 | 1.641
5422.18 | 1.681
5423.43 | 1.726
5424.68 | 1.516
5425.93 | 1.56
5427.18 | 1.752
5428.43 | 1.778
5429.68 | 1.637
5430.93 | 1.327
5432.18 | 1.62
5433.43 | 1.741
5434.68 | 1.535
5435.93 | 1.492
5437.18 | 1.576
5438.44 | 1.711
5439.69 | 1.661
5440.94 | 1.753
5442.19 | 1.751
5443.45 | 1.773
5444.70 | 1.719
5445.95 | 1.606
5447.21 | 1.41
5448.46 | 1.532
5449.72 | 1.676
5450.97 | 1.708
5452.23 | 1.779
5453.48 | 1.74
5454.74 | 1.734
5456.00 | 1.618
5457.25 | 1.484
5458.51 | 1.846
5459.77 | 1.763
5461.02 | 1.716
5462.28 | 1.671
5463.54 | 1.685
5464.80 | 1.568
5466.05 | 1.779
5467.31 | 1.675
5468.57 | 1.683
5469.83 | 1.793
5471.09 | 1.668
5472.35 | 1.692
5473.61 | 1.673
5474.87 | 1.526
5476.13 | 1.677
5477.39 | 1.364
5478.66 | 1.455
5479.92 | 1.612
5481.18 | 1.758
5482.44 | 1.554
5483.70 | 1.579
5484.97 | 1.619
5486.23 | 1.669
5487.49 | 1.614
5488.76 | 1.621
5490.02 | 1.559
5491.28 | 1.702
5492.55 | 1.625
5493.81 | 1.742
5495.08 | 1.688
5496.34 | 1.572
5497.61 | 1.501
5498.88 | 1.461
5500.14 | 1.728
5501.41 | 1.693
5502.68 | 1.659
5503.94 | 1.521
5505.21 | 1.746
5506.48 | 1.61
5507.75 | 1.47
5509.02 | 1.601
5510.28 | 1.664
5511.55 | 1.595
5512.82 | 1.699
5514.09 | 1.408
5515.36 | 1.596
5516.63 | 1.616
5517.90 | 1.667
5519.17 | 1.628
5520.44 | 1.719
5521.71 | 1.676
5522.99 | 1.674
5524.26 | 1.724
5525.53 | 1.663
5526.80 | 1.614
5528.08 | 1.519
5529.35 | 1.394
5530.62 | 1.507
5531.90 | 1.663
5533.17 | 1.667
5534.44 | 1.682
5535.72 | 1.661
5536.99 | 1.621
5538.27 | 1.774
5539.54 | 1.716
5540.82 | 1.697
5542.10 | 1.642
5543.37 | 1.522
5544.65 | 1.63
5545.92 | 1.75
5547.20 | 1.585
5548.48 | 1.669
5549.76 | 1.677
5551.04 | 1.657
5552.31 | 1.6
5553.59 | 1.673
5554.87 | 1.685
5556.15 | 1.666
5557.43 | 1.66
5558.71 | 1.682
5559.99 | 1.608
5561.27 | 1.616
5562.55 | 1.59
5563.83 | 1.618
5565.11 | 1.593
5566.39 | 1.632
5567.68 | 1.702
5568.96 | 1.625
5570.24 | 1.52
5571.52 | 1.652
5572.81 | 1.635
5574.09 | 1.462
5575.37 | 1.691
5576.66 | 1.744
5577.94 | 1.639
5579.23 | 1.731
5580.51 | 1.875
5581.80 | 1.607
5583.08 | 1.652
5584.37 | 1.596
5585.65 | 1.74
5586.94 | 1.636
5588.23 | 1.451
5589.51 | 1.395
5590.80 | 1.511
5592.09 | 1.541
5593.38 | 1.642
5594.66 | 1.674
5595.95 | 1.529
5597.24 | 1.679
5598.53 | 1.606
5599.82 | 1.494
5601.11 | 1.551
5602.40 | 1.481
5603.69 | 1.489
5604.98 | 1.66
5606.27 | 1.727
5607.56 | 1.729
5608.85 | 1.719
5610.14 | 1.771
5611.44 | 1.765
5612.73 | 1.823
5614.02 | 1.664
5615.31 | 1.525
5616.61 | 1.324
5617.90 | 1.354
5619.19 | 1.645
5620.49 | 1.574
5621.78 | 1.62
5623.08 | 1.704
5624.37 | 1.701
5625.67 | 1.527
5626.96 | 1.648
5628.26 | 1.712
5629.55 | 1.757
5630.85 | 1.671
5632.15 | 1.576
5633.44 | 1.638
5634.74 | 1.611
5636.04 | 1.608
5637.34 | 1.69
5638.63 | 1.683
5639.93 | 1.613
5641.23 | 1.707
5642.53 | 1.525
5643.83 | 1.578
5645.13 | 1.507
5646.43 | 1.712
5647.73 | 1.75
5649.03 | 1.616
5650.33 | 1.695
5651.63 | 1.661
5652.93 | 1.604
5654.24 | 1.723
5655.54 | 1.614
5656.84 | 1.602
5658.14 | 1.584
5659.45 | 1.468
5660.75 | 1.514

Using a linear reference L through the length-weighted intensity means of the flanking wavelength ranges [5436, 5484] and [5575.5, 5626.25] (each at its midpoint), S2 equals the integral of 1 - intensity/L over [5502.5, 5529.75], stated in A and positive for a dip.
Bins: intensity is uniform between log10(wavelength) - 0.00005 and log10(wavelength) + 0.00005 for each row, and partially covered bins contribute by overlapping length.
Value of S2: 0.5 A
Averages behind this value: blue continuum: 1.66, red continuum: 1.62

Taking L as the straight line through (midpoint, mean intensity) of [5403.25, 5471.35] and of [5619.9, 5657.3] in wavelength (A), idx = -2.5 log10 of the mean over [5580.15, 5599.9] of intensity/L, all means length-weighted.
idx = 0.03 mag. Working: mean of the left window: 1.64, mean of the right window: 1.64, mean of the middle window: 1.6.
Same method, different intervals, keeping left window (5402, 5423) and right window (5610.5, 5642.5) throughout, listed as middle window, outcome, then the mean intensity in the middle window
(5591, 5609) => 0.02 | 1.6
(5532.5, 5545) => -0.03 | 1.66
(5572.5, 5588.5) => -0.02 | 1.66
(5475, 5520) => 0.01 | 1.61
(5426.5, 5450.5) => -0.02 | 1.63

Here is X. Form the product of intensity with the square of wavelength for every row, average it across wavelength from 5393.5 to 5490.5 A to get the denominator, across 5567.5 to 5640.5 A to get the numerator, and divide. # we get 1.06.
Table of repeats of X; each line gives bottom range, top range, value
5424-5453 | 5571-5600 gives 1.04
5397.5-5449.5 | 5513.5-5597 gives 1.06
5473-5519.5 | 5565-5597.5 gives 1.04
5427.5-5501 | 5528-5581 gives 1.03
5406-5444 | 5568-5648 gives 1.06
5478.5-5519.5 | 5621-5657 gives 1.07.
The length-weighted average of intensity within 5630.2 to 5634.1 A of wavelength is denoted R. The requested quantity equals 1.63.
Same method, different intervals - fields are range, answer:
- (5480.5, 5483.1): 1.66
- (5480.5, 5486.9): 1.64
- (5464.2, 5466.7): 1.68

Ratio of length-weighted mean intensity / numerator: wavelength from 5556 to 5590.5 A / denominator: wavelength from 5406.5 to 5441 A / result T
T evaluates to 1.0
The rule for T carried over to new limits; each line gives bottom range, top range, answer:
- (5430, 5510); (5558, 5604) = 0.98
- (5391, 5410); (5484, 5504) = 1.04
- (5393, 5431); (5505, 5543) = 1.02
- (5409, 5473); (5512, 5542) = 0.99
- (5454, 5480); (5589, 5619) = 0.97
